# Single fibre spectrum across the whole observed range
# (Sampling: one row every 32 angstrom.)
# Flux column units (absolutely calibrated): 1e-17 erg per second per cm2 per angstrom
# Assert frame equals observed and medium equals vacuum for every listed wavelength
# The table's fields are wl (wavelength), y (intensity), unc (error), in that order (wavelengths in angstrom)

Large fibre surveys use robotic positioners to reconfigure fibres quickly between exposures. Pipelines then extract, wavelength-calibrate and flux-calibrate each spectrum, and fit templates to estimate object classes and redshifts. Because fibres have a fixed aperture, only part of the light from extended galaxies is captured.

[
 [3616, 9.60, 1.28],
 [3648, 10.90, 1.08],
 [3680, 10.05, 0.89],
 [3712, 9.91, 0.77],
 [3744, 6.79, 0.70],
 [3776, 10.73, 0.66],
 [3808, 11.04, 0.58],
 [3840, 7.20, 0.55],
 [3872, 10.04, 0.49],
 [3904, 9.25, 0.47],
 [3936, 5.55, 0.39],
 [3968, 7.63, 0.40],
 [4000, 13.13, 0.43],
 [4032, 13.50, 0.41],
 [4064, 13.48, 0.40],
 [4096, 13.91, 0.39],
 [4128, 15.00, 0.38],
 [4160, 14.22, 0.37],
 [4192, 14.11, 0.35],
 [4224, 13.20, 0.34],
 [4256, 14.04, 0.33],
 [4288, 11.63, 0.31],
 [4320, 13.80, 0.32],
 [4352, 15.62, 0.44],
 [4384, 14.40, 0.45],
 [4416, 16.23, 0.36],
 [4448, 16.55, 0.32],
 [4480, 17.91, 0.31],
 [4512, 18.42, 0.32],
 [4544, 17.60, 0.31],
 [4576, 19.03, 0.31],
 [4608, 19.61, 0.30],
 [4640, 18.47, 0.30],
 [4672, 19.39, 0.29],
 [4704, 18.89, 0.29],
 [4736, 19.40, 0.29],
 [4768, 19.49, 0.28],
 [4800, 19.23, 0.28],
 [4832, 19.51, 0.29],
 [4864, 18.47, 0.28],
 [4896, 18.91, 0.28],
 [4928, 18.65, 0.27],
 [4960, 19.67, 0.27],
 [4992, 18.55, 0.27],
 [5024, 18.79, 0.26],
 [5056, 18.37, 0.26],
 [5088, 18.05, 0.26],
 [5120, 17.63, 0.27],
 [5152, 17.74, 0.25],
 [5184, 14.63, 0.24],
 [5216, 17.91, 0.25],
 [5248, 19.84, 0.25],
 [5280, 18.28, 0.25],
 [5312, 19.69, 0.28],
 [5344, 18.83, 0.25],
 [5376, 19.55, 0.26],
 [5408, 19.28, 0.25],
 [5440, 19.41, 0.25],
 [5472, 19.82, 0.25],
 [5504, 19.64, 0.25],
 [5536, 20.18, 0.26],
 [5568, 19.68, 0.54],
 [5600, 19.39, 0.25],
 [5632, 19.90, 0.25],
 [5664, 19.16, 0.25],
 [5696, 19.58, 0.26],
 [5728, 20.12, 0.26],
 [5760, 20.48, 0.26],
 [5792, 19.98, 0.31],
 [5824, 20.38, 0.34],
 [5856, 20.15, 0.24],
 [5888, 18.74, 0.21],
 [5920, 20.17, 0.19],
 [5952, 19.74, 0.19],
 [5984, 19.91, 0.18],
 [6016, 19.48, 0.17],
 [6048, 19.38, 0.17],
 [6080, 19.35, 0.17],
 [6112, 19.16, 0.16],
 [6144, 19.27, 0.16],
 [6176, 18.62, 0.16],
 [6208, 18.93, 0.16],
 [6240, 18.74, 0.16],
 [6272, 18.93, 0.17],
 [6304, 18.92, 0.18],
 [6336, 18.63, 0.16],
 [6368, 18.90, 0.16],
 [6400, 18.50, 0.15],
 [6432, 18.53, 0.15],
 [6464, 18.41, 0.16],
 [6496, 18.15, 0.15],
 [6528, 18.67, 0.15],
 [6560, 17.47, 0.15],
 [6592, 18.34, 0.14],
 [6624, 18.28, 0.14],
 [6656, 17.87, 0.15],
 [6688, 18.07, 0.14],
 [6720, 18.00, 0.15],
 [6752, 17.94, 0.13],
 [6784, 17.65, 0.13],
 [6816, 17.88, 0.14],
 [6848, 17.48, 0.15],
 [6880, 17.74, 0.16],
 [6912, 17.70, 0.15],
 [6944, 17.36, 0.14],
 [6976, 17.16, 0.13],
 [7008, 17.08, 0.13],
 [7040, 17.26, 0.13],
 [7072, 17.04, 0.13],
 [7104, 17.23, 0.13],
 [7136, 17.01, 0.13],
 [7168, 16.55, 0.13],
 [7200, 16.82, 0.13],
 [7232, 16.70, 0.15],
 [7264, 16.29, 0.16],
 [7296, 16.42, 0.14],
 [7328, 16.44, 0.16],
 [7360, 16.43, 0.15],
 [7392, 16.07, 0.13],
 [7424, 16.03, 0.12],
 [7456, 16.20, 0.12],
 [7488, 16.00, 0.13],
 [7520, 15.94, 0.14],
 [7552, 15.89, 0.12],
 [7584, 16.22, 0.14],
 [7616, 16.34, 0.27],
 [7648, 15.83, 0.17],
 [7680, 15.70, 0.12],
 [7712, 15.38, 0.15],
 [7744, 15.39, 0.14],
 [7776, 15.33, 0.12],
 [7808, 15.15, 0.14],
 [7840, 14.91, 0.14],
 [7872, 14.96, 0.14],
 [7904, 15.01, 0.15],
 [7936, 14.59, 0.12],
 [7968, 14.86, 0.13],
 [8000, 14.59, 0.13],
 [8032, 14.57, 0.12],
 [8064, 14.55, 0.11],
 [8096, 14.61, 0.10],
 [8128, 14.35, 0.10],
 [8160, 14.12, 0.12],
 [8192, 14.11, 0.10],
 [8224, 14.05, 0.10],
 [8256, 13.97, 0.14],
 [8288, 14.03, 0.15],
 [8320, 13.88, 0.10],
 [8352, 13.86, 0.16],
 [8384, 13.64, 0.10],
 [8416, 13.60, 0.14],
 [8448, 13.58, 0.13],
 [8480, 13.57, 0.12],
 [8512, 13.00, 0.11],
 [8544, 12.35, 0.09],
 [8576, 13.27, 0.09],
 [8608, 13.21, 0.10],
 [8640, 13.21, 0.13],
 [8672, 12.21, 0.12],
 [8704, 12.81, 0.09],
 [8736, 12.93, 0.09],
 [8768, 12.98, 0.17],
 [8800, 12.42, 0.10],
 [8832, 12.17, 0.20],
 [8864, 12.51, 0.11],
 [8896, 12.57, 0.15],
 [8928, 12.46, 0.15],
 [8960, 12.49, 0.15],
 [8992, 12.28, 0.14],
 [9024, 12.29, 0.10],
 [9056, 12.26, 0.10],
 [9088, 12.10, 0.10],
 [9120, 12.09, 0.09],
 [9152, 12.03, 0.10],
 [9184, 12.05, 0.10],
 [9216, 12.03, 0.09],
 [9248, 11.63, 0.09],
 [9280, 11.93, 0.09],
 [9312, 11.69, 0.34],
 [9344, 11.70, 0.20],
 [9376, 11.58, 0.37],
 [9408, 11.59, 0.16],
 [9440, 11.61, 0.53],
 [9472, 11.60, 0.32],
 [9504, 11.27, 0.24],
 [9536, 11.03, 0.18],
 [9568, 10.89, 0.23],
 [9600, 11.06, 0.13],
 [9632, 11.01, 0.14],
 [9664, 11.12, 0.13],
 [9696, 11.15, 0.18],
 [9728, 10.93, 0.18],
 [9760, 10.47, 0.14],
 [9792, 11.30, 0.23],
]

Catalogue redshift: 0.000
